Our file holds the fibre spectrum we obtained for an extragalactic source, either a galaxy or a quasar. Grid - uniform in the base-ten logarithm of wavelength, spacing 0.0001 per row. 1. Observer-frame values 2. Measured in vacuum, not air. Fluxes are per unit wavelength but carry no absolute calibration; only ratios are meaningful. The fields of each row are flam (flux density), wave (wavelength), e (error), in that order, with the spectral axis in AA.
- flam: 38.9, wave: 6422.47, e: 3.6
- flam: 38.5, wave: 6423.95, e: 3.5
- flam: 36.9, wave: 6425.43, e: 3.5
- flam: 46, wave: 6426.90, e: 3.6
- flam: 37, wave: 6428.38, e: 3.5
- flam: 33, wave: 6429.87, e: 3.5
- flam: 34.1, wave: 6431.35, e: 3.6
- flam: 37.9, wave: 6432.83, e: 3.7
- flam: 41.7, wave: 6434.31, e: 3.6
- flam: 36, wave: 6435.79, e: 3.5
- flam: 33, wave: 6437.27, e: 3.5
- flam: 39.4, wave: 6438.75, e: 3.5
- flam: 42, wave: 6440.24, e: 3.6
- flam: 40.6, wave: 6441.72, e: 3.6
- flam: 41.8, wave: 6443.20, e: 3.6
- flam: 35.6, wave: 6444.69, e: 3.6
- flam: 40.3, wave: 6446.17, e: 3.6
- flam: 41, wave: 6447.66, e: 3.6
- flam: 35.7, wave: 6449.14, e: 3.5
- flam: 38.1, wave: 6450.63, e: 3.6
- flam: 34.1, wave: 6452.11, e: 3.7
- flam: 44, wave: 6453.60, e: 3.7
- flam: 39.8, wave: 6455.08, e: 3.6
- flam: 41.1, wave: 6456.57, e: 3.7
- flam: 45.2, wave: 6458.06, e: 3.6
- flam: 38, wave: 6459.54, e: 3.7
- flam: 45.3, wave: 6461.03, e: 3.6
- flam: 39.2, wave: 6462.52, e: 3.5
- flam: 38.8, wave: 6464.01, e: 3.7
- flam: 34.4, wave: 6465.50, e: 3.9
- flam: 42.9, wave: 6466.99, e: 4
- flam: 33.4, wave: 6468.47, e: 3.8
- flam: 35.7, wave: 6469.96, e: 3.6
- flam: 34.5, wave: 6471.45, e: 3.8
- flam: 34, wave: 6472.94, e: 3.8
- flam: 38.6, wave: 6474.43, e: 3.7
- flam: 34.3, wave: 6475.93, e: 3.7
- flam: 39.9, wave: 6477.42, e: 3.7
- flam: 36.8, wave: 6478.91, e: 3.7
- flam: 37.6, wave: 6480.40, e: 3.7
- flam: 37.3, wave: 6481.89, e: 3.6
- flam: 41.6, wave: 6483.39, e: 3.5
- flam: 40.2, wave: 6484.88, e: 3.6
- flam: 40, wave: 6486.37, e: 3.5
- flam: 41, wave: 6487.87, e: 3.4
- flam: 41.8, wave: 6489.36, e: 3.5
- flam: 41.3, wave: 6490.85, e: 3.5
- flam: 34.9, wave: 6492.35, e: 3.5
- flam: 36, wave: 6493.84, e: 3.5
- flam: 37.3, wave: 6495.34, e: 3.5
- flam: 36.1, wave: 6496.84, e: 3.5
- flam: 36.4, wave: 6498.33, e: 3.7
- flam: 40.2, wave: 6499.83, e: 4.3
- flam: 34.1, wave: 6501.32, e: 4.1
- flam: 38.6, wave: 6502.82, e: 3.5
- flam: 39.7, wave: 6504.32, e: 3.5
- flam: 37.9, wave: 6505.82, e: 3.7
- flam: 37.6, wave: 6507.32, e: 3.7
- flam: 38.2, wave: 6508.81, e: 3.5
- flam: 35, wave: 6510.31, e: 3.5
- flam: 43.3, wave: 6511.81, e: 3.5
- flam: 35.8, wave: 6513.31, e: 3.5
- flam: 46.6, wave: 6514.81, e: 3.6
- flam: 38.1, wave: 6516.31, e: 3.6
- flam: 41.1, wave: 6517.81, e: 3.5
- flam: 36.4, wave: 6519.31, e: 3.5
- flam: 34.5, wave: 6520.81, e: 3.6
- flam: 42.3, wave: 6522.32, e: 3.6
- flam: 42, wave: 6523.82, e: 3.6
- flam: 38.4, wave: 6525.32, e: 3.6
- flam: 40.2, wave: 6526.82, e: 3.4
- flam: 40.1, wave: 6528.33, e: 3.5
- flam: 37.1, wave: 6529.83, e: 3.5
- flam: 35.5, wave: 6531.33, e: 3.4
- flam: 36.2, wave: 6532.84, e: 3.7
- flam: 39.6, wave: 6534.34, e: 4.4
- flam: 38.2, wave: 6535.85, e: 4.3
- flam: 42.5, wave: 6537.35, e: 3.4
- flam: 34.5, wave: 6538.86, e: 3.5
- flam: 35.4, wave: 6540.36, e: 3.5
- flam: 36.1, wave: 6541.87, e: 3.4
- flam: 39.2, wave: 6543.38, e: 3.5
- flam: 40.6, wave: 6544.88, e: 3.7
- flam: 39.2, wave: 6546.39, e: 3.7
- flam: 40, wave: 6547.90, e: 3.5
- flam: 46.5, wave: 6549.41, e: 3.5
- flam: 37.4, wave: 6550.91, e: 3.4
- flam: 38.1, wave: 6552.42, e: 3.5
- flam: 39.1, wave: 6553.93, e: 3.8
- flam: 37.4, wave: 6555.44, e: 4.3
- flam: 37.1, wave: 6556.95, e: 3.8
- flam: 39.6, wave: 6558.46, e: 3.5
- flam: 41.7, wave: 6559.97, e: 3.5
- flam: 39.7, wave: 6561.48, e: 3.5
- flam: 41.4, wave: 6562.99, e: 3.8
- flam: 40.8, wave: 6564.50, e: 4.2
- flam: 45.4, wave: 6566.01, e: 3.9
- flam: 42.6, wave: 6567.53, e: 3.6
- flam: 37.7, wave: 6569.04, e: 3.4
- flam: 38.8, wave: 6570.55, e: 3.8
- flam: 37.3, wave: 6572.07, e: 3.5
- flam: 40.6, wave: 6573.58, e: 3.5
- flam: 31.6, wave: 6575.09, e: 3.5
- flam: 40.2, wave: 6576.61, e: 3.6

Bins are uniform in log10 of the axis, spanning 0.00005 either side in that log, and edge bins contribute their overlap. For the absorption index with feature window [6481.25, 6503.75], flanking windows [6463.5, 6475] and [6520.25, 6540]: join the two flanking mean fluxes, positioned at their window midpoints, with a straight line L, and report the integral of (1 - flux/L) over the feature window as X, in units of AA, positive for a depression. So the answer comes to -0.7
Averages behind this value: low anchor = 36.5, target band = 38.5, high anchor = 38.5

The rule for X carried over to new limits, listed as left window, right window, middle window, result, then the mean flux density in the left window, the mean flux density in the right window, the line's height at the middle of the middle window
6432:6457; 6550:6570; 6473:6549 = 1.9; 38.9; 39.9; 39.5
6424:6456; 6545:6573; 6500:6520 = 0.3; 38.5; 40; 39.4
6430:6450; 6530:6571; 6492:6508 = 0.6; 38.2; 39.2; 38.8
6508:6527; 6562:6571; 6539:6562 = 0.9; 39.4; 41.2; 40.6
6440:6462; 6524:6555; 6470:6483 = 1.0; 40.1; 38.7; 39.7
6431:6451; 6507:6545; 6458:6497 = 0.2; 38.5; 38.6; 38.5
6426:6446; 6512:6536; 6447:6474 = 0.0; 38.4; 39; 38.5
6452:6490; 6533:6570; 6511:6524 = -0.2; 38.9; 39.5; 39.3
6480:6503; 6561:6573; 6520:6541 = 0.6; 38.4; 40.5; 39.5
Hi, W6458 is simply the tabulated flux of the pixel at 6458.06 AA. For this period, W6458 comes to 45.2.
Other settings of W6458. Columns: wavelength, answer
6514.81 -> 46.6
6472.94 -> 34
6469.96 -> 35.7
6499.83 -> 40.2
